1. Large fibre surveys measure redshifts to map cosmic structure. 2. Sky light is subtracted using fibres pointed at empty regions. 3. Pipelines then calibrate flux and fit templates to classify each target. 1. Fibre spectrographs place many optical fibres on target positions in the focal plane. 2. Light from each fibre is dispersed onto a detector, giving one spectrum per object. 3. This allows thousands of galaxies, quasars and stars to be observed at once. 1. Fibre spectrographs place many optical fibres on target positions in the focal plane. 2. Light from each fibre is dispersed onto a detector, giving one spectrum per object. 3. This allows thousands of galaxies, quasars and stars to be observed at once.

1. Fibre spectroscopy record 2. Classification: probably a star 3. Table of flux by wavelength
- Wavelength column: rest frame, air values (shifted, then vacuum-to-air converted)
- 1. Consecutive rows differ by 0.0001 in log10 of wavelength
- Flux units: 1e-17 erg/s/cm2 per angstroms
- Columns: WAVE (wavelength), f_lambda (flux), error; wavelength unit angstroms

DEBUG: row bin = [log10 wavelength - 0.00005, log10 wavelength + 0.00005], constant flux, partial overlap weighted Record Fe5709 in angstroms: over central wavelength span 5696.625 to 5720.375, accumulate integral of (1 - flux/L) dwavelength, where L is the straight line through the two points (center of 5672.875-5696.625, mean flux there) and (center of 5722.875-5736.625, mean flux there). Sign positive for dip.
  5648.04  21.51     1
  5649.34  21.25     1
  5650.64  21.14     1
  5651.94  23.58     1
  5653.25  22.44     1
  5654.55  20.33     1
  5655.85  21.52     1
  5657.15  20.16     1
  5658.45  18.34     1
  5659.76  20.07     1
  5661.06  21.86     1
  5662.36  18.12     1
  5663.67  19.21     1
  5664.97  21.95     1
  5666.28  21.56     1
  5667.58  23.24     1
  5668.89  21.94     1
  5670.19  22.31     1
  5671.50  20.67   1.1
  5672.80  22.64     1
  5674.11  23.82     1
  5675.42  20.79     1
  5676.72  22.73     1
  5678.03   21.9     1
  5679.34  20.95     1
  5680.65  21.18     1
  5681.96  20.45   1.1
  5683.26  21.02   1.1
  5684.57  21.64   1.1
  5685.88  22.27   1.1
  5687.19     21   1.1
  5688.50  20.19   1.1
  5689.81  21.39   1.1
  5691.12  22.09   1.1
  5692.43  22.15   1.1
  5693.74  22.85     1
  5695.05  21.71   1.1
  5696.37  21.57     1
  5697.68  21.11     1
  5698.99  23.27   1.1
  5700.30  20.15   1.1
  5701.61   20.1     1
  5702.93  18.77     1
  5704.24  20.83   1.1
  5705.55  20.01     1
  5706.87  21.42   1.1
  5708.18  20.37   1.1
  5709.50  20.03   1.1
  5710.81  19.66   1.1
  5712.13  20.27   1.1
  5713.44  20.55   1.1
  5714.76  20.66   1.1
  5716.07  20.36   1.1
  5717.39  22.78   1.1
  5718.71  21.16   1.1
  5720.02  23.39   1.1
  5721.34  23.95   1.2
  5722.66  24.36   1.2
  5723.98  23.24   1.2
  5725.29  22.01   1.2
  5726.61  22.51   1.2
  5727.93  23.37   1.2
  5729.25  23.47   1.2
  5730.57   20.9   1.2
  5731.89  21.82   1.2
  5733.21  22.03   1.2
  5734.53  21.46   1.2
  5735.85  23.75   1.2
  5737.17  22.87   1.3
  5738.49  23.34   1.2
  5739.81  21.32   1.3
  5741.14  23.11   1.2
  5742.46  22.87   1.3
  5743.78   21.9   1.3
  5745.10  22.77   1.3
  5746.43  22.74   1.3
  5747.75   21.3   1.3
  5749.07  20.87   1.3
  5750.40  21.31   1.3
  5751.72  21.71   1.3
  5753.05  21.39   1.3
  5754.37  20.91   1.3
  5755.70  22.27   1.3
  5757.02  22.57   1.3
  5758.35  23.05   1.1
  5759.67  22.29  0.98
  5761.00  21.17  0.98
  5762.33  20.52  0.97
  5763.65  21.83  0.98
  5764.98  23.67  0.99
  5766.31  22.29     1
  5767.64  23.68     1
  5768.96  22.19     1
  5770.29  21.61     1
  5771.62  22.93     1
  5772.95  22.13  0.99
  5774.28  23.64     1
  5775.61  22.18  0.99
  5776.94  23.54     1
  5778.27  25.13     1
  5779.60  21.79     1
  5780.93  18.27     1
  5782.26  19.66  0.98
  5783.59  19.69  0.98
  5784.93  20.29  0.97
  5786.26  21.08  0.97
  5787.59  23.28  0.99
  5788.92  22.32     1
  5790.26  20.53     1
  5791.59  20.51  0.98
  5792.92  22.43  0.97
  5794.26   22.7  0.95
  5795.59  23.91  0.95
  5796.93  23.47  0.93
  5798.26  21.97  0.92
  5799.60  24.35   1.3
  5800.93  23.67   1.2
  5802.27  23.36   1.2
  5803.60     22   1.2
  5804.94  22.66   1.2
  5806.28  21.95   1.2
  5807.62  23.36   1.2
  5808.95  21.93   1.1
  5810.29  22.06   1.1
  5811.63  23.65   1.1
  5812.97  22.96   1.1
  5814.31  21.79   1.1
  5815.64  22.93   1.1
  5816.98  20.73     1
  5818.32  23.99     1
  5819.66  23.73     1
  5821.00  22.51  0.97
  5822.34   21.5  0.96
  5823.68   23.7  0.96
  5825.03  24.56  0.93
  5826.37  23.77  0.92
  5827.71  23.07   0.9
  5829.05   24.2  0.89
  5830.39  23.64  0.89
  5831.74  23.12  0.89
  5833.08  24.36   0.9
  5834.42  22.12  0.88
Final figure 1.4 angstroms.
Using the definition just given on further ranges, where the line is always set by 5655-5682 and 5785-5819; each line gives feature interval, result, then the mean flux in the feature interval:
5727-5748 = -0.6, 22.5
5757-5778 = -0.3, 22.5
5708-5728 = -0.1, 21.8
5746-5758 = 0.2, 21.7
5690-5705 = 0.1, 21.3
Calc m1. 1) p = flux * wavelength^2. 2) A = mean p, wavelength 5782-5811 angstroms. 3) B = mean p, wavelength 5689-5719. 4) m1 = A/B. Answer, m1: 1.1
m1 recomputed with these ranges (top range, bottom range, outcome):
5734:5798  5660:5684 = 1.06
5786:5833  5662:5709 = 1.12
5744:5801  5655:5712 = 1.08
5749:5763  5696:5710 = 1.07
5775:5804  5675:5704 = 1.07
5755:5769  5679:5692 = 1.08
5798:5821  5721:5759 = 1.04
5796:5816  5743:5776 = 1.05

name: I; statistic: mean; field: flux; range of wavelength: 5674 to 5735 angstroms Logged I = 21.5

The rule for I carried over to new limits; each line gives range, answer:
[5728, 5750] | 22.3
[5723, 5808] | 22.2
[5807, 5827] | 22.9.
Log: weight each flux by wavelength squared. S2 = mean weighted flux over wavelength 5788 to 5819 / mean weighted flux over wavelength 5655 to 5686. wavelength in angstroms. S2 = 1.1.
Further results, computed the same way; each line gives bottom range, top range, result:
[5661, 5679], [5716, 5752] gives 1.06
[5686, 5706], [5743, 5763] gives 1.05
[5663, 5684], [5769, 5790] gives 1.05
